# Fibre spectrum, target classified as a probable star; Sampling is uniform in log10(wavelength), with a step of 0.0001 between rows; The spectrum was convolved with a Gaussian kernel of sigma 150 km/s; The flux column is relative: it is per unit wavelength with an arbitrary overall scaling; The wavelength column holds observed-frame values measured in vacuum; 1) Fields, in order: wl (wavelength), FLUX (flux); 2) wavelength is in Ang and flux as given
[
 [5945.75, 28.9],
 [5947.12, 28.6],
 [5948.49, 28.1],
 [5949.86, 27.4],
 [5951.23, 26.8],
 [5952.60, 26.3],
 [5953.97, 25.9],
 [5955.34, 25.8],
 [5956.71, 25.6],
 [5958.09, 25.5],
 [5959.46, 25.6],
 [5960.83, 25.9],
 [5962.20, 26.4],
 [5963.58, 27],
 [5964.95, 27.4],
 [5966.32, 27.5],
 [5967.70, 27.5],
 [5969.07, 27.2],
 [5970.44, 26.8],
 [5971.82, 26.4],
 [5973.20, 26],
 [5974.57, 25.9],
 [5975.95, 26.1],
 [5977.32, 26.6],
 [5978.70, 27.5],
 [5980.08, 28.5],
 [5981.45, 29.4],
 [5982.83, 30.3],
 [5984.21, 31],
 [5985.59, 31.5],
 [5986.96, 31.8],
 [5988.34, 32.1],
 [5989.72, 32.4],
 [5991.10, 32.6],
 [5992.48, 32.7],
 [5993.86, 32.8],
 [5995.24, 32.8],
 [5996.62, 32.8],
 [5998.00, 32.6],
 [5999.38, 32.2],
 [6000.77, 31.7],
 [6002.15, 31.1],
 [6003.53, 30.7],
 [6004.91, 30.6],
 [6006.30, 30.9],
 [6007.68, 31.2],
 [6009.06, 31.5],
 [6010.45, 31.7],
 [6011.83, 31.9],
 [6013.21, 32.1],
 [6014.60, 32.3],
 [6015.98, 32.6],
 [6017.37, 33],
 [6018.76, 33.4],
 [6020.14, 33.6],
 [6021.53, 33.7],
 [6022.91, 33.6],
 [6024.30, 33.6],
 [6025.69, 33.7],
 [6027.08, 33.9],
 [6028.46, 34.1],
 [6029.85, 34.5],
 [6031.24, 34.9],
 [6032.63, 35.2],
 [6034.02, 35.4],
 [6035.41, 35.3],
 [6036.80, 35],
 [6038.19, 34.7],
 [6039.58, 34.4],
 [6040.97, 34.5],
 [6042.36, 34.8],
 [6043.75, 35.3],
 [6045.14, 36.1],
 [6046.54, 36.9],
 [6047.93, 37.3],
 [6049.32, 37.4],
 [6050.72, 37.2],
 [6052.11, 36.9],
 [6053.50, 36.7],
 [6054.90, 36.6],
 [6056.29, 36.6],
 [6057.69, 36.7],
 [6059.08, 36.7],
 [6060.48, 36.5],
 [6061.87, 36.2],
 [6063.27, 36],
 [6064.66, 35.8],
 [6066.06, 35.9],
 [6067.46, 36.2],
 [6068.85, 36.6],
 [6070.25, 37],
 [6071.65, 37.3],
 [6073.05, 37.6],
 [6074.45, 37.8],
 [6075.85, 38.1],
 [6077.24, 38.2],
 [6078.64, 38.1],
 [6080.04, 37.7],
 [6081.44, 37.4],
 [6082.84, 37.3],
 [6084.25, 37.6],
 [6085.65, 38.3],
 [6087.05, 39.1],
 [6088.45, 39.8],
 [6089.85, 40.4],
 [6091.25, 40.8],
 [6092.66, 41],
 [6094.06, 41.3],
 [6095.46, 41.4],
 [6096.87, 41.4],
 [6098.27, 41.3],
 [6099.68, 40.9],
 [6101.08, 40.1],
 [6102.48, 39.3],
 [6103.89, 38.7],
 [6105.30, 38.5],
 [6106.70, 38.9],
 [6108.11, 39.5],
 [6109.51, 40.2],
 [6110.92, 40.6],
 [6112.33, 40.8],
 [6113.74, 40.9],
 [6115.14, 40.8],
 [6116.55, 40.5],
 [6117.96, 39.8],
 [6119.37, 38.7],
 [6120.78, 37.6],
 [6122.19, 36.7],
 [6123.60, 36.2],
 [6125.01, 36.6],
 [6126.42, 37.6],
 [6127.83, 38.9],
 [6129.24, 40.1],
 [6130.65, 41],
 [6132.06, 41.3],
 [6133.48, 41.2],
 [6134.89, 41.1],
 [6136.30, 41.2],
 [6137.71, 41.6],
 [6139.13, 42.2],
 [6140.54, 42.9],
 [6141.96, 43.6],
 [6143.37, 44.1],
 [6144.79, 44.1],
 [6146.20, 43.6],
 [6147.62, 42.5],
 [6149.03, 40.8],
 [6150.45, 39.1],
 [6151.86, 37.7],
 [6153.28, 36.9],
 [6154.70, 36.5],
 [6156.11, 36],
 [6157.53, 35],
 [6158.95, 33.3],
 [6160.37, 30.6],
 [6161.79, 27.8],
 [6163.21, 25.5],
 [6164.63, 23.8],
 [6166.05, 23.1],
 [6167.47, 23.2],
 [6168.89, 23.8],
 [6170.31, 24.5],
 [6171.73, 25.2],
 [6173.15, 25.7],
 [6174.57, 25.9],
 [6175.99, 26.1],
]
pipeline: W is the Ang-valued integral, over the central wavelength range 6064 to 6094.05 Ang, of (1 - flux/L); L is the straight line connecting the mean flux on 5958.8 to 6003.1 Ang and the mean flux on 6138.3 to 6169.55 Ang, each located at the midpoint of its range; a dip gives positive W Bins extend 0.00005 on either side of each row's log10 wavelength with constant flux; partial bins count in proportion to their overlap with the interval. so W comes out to -4.92 Ang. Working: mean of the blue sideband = 29.3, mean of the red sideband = 35.3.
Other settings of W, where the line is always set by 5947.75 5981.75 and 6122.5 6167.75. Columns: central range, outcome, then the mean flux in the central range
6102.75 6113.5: -1.4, 39.6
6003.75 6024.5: -1.9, 32.3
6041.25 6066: -3.5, 36.4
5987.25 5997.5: -1.5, 32.6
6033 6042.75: -1.2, 34.9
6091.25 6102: -2.0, 41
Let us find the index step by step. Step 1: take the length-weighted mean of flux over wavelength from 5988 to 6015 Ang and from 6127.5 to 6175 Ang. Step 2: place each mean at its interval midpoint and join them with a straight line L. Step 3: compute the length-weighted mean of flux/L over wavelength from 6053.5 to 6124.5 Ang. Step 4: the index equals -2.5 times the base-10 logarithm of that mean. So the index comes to -0.14 mag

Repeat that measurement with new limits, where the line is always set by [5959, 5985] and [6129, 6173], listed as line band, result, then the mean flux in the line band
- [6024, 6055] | -0.16 mag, 35.4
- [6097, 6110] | -0.19 mag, 39.8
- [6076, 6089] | -0.17 mag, 38.2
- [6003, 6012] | -0.08 mag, 31.2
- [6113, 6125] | -0.14 mag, 38.8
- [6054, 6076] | -0.16 mag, 36.7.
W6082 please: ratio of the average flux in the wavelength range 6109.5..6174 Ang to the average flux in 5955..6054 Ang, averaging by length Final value 1.2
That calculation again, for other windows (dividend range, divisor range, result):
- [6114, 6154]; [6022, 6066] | 1.13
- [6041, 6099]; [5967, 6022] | 1.23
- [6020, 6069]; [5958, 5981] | 1.33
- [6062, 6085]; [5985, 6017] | 1.16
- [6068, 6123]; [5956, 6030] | 1.29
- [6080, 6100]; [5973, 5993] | 1.34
